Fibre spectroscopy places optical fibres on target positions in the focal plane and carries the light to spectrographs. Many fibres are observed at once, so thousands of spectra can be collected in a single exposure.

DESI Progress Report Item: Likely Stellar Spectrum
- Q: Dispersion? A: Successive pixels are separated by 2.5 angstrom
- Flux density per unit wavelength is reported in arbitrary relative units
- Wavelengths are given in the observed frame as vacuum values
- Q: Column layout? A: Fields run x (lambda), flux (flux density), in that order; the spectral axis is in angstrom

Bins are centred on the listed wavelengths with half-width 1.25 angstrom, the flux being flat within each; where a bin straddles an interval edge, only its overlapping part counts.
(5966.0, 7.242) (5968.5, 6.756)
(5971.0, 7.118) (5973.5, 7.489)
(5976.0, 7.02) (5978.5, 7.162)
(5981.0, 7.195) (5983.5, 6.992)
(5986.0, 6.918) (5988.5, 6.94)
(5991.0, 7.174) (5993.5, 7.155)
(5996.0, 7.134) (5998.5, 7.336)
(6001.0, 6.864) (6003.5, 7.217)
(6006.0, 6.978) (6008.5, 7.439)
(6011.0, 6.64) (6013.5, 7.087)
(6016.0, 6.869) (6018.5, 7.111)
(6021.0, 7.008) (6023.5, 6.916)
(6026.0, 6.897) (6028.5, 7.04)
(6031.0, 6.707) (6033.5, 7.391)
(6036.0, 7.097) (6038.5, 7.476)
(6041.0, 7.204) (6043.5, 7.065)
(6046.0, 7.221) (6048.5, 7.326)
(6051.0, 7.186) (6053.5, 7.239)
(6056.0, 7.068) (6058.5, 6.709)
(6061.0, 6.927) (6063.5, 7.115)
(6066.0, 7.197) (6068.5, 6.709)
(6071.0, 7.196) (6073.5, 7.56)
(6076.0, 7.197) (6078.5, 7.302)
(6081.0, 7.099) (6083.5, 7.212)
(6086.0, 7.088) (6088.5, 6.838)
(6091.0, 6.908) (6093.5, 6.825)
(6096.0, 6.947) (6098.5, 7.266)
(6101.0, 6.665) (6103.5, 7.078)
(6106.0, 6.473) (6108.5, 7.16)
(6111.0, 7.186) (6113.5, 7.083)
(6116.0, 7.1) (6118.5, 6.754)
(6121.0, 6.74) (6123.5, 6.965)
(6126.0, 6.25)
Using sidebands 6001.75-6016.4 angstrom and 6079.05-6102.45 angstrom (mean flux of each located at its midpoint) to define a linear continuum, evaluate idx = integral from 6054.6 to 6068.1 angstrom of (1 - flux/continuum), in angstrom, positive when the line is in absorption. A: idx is 0.0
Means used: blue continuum 7.04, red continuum 6.99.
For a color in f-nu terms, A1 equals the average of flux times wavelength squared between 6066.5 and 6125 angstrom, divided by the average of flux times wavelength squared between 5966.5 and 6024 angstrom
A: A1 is 1.03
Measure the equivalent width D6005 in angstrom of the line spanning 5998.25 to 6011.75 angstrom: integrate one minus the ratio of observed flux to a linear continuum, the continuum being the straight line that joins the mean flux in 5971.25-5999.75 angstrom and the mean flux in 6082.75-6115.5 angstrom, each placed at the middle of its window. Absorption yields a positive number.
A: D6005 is 0.1 angstrom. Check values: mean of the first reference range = 7.14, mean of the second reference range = 6.98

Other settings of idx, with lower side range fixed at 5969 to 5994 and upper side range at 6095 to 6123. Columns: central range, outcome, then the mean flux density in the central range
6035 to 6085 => -1.04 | 7.16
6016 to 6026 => 0.11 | 6.98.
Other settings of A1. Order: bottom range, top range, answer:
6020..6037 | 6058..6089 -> 1.03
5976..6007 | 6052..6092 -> 1.03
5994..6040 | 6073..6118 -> 1.02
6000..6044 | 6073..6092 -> 1.03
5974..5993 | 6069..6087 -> 1.05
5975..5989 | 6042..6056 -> 1.04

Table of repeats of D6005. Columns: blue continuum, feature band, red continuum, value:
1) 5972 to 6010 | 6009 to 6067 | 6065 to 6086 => 0.71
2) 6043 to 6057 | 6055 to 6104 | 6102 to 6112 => 0.19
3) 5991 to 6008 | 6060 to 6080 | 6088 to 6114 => -0.42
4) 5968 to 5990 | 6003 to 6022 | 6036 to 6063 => 0.19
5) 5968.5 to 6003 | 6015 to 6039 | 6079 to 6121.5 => 0.06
